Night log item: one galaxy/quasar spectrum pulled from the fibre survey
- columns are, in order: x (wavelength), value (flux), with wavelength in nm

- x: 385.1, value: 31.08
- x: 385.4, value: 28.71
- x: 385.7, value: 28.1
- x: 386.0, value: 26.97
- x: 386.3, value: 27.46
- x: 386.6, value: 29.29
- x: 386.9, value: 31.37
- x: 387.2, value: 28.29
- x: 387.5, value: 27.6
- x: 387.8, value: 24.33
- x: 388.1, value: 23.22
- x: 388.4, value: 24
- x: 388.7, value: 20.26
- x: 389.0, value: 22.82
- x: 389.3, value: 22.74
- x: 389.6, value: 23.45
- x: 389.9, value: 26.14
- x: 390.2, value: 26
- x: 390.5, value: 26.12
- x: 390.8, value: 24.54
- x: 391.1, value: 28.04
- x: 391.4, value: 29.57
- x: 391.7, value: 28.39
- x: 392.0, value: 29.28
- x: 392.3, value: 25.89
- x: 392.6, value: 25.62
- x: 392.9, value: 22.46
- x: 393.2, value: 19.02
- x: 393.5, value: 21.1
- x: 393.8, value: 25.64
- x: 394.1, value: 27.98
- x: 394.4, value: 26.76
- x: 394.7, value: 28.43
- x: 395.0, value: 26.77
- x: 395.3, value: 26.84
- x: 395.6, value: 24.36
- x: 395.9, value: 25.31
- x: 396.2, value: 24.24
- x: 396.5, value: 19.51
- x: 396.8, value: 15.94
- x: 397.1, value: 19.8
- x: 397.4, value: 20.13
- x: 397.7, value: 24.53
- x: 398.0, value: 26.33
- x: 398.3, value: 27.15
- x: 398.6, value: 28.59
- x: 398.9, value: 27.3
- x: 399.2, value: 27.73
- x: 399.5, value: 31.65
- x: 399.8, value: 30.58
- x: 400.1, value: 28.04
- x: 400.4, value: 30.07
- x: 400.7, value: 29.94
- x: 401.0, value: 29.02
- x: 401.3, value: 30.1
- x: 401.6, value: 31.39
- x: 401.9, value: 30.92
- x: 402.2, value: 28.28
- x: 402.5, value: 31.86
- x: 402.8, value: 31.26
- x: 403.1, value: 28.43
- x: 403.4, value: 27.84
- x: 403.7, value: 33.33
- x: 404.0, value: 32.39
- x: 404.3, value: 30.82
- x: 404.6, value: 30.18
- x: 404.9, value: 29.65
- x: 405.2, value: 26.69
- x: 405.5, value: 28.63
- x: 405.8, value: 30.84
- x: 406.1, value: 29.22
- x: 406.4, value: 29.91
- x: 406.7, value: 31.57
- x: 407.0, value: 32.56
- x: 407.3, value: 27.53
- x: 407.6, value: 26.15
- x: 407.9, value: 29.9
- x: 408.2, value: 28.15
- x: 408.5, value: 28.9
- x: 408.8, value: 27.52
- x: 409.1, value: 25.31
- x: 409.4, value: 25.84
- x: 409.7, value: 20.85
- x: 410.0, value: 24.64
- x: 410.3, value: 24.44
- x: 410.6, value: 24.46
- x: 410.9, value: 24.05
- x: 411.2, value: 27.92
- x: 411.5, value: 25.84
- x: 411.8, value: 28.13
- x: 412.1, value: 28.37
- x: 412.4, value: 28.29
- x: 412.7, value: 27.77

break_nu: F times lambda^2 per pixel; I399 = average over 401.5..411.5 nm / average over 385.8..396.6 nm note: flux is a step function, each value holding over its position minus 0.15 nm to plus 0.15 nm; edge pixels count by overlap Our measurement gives 1.20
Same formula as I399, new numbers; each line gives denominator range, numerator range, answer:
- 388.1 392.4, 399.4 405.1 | 1.26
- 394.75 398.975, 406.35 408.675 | 1.28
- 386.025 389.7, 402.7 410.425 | 1.23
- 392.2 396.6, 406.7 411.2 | 1.16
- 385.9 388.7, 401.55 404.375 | 1.25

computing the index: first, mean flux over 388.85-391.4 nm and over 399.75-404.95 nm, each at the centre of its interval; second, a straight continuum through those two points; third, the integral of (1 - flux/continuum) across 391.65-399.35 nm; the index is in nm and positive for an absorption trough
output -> 0.74 nm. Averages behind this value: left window 25.3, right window 30.2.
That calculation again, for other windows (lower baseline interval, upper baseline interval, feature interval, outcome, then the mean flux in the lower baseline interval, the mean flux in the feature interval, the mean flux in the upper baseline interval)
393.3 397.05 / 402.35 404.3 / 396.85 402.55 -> 0.04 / 24.2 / 27.8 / 30.8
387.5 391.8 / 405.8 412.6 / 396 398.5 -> 0.34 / 25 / 22.4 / 27.3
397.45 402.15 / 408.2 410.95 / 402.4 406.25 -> -0.42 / 28.7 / 30.1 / 25.3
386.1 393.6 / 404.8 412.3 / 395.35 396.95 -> 0.24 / 25.5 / 22.2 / 27.5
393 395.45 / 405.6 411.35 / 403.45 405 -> -0.25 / 25.3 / 31.1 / 27.4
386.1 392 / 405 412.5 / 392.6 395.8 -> 0.18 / 26.1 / 25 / 27.4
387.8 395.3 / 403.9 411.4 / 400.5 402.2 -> -0.21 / 25.2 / 30.1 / 27.9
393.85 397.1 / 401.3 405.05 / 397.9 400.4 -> -0.11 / 24.4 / 28.6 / 30.5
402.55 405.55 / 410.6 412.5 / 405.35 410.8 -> 0.16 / 30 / 27.5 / 26.9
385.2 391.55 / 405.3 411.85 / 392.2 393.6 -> 0.19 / 26.2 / 22.8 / 27.4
